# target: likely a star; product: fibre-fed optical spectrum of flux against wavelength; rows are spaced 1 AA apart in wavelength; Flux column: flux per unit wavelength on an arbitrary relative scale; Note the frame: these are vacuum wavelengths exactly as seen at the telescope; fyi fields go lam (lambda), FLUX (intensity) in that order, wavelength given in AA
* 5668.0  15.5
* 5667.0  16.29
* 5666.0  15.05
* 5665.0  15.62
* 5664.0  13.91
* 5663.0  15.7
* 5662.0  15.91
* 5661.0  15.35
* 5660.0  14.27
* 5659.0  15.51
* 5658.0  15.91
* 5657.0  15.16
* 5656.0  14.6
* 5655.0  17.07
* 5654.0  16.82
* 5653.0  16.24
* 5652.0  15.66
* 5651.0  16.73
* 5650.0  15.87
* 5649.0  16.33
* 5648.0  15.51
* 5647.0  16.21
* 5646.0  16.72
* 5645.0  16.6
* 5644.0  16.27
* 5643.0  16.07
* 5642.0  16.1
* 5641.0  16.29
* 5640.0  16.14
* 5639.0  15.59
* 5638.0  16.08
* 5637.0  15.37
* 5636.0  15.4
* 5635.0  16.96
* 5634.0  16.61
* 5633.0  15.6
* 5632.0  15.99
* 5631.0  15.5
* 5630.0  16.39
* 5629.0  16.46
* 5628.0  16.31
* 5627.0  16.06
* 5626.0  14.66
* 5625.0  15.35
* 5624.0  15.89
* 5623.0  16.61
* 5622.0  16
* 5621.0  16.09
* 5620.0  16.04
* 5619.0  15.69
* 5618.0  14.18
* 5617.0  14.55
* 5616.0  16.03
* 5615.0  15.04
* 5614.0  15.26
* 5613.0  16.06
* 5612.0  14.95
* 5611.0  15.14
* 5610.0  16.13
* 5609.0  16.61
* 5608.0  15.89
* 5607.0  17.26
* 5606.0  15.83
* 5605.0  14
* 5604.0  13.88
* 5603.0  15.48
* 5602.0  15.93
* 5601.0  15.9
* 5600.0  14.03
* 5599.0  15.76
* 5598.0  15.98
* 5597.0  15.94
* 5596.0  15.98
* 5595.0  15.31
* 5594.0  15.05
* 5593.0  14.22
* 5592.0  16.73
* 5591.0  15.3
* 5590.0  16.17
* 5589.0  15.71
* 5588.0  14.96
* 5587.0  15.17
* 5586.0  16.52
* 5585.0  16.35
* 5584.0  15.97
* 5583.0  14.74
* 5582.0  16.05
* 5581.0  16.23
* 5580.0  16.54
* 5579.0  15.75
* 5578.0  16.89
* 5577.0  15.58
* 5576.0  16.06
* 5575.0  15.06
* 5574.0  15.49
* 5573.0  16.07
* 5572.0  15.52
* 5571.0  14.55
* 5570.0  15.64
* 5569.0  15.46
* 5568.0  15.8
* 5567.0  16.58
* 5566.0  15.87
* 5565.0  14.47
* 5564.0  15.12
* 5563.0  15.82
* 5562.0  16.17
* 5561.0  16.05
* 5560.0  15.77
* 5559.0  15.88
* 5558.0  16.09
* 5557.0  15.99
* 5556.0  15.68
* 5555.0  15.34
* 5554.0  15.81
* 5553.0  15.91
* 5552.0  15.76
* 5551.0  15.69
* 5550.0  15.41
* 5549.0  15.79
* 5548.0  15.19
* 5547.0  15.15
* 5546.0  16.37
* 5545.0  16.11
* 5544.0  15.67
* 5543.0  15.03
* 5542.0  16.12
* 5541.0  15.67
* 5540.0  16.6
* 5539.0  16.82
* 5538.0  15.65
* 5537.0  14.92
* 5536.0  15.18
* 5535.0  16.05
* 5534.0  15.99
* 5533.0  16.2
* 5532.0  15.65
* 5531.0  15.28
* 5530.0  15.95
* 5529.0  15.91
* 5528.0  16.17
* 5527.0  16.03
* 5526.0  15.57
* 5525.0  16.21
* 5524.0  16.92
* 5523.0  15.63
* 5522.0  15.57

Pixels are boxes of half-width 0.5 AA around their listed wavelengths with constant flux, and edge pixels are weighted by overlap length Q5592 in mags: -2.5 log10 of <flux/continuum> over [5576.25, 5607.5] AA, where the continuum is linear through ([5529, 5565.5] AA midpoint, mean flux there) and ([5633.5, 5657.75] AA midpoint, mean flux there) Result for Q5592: 0.02 mag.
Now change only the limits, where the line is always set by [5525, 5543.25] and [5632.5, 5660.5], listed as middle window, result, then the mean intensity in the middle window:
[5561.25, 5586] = 0.01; 15.8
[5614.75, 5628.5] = 0.02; 15.6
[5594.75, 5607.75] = 0.03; 15.5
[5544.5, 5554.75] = 0.01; 15.7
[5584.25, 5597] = 0.02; 15.6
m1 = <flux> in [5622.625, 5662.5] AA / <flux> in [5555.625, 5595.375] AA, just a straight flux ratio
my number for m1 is 1.0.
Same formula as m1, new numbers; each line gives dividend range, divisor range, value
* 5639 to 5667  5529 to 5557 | 1.01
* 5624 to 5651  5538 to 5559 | 1.01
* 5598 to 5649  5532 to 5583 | 1.00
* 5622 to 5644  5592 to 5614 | 1.03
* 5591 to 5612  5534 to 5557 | 0.99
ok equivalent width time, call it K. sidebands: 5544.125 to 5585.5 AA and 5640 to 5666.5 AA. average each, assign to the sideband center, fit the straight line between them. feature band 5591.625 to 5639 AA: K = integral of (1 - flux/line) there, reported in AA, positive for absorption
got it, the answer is 0.4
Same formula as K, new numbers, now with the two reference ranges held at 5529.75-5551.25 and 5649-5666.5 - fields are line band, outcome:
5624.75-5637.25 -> -0.2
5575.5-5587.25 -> -0.2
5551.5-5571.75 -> 0.1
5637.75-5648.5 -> -0.3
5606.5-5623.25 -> -0.1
